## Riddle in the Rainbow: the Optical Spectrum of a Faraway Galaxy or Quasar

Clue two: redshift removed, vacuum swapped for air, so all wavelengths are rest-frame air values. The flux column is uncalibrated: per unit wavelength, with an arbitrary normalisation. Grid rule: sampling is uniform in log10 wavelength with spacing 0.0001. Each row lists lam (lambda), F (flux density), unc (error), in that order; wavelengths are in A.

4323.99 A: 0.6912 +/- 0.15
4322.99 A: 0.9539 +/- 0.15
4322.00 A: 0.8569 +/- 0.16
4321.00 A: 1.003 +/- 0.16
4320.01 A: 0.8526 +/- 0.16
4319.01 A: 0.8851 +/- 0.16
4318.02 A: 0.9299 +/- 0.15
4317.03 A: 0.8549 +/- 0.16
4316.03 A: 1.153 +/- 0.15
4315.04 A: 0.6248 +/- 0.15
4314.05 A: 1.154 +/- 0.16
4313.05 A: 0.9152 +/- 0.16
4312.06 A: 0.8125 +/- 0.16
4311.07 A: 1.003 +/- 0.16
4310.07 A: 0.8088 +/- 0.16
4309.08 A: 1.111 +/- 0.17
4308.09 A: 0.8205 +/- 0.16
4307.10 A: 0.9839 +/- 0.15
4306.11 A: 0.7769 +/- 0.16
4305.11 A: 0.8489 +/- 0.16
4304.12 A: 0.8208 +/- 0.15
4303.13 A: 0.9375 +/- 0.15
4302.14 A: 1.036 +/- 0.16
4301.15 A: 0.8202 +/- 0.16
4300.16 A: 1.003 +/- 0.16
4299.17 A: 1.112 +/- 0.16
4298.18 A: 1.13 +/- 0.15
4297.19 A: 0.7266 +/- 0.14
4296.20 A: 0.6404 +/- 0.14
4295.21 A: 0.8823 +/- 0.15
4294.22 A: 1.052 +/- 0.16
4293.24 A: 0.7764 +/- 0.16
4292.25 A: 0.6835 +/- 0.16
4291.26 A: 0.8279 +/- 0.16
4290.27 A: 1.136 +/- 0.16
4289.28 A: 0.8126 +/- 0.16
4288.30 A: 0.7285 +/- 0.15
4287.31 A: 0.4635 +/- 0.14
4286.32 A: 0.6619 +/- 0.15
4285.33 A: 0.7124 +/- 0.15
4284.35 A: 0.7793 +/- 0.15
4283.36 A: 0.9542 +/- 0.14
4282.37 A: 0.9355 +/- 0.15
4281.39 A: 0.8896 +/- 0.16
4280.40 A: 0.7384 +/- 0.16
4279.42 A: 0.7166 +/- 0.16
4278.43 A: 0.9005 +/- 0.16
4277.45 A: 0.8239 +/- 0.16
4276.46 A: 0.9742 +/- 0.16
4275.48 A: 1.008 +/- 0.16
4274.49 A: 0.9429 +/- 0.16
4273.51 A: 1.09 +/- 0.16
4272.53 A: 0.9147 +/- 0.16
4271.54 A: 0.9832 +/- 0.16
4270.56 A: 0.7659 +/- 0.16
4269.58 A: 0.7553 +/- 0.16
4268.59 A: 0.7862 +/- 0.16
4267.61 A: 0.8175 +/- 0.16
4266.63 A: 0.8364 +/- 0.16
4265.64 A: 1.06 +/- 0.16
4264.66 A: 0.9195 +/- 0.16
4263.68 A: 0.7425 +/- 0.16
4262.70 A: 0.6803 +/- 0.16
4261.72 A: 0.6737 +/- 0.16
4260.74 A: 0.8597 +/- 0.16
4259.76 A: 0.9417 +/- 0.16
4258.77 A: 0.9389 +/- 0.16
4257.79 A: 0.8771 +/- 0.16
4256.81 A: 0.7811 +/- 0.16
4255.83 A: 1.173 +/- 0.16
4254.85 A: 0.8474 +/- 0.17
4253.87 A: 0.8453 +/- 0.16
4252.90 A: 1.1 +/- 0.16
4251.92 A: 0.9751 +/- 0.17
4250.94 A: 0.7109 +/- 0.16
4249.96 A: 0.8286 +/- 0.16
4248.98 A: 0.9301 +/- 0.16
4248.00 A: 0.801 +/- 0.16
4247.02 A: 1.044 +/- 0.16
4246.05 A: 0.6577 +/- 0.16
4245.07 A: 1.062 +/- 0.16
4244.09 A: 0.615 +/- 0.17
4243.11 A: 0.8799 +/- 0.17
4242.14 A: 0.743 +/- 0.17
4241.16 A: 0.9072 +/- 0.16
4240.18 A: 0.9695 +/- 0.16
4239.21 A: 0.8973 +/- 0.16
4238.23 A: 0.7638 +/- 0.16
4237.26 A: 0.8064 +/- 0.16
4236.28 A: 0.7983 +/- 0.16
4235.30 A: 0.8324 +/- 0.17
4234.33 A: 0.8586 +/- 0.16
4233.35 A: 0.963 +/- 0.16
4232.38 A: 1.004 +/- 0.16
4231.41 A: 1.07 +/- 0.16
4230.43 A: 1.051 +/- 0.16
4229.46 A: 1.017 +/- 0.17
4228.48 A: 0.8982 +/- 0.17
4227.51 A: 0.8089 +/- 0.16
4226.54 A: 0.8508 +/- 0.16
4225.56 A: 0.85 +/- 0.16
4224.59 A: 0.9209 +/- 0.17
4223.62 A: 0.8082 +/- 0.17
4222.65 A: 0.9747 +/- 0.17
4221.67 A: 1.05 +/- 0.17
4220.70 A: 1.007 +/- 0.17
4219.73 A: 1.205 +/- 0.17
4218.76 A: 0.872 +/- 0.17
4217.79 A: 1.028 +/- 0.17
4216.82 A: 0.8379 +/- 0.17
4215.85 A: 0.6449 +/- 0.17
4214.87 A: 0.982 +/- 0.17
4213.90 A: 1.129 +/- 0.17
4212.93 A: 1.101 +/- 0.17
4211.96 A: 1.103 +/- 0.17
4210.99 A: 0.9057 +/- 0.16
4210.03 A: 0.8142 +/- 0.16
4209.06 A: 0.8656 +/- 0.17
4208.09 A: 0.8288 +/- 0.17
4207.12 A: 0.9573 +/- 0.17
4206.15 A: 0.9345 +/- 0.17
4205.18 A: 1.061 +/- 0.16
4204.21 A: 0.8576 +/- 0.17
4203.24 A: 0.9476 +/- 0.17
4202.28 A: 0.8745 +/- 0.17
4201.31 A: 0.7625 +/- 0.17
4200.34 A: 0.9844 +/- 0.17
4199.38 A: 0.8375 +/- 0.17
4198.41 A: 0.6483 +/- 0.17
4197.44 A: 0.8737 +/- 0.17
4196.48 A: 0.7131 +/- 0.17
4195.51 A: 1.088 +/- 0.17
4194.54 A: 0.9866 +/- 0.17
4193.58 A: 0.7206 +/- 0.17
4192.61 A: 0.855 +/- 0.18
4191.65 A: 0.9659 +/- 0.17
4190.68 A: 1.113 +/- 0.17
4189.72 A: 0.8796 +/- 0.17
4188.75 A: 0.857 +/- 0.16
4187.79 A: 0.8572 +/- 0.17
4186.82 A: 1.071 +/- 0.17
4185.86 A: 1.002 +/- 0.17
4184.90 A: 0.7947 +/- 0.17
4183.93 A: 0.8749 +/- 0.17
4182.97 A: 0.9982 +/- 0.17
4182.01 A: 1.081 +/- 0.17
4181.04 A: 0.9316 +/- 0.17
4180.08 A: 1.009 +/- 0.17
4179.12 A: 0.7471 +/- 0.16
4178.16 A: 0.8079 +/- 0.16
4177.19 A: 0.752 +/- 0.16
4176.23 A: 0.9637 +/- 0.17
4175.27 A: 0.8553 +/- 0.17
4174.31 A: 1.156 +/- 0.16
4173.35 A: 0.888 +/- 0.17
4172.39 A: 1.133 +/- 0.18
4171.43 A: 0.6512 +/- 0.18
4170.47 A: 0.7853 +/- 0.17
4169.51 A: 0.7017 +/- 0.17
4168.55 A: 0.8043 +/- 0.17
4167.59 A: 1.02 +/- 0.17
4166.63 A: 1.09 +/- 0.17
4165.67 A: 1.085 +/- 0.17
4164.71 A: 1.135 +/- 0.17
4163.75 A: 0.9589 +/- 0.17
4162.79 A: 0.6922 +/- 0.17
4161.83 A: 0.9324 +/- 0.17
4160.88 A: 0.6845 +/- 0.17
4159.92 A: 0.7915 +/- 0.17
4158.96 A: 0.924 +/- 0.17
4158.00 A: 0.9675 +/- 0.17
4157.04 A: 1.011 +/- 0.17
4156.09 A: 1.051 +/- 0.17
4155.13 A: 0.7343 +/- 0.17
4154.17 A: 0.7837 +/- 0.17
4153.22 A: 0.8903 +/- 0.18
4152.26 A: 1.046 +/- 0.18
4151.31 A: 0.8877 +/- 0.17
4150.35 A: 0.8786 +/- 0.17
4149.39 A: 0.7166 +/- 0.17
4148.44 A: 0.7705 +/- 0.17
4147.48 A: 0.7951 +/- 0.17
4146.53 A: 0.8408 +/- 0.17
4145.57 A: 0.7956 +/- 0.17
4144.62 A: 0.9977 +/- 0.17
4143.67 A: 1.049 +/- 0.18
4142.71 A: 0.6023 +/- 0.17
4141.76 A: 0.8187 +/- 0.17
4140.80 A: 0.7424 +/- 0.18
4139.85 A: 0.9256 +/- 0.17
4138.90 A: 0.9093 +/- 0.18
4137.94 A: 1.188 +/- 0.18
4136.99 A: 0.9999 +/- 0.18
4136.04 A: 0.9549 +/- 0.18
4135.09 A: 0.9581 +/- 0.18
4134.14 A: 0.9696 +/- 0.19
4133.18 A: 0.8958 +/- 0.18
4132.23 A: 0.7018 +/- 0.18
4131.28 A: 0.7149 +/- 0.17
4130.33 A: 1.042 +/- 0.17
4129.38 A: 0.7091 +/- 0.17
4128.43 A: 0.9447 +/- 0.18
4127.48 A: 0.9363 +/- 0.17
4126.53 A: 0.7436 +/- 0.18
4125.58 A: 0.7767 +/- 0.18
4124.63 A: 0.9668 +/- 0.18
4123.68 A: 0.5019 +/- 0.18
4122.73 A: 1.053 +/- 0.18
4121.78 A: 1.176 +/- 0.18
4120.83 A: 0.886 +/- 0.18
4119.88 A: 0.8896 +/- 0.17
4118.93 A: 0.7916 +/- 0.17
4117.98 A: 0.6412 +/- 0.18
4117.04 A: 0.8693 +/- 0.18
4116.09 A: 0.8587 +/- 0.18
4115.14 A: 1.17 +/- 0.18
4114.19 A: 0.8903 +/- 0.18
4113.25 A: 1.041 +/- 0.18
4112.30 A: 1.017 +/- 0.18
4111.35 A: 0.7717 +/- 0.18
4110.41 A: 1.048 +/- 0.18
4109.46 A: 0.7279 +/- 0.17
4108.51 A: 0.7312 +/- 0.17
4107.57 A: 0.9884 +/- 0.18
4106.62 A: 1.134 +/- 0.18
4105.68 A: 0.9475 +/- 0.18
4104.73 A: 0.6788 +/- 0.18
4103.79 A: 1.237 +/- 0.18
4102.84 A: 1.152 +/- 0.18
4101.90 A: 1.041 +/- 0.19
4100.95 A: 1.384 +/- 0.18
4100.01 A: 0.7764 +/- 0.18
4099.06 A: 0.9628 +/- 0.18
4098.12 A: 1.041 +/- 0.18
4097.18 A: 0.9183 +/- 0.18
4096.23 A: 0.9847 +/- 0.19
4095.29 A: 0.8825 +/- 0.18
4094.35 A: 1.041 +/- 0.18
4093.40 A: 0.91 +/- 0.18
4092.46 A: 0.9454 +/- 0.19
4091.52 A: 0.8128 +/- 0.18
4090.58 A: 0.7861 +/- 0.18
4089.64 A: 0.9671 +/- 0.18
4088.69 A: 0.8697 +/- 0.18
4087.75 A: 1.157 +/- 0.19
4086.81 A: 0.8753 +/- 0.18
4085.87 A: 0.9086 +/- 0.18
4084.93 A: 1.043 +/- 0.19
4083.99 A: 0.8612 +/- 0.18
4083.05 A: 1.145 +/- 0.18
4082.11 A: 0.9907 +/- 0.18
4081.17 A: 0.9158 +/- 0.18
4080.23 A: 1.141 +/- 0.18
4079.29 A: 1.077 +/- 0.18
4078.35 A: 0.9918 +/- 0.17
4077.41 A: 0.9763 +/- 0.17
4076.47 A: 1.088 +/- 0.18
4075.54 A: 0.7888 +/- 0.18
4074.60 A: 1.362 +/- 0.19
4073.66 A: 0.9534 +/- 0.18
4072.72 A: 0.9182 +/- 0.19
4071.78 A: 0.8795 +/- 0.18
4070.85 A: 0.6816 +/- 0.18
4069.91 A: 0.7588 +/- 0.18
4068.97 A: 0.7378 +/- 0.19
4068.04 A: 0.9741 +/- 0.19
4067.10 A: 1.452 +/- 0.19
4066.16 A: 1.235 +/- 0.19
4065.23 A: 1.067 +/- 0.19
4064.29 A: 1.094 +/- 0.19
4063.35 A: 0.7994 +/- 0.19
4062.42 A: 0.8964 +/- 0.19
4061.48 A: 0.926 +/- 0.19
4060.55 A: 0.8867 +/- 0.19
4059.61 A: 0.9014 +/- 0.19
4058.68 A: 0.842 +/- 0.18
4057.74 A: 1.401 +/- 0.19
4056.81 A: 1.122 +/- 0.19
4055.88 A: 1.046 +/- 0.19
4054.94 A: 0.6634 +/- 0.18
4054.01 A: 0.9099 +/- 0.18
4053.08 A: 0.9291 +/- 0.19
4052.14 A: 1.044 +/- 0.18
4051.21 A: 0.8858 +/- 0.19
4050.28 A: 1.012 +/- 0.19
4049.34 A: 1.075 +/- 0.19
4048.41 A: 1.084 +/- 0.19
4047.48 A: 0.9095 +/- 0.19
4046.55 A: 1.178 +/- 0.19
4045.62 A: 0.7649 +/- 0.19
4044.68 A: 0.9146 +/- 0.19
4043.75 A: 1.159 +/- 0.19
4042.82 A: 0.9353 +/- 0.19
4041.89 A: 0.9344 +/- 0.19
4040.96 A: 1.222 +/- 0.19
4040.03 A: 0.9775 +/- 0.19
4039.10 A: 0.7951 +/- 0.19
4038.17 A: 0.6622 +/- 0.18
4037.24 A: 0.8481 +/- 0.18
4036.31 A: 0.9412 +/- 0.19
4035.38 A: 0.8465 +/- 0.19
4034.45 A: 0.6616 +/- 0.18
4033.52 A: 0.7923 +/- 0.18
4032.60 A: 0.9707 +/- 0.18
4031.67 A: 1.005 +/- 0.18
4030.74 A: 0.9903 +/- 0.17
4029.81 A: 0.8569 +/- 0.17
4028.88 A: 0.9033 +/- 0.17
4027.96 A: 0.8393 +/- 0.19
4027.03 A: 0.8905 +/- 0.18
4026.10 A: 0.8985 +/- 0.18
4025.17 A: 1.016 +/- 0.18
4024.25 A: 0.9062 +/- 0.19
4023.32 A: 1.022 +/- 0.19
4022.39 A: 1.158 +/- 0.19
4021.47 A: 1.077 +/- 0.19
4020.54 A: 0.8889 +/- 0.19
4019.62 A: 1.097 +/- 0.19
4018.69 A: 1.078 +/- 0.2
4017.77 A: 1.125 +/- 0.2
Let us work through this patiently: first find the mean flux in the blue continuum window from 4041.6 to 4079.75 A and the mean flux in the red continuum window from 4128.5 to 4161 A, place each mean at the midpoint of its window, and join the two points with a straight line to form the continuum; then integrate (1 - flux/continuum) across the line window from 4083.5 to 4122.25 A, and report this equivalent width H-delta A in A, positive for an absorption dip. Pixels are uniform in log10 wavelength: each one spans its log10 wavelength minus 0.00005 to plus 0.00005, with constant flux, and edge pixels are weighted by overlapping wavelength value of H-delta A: -0.7 A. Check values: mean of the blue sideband 0.982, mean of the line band 0.947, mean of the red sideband 0.878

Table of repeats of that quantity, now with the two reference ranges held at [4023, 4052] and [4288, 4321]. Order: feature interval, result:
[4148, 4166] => 0.6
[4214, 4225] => -0.4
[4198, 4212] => 0.4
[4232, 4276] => 1.6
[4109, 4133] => 1.3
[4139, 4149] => 0.9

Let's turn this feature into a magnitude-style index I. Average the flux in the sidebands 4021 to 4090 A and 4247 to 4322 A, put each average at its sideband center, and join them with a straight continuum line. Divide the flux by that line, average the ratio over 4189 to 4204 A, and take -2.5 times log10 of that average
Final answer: 0.04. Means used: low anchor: 0.965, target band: 0.882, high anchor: 0.878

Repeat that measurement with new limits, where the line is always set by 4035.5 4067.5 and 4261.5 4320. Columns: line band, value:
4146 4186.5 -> 0.04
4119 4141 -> 0.06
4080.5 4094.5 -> 0.02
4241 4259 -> 0.01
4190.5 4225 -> -0.01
